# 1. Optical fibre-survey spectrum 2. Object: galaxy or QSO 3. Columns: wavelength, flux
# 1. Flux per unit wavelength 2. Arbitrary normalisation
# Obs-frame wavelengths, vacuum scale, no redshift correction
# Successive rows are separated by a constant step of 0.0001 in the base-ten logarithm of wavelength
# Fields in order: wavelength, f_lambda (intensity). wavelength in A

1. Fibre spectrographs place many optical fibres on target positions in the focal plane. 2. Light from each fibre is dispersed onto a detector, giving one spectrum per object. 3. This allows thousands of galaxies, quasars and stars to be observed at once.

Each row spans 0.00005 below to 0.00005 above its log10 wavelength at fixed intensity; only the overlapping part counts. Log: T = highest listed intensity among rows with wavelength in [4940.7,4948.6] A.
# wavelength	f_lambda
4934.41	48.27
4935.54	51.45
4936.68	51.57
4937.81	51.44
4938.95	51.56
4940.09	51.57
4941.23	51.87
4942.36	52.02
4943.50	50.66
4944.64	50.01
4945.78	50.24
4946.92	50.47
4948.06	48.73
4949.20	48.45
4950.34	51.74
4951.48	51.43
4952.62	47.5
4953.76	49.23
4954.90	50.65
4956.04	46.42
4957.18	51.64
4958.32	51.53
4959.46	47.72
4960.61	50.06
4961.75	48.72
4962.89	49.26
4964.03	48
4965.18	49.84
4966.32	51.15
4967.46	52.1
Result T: 52.02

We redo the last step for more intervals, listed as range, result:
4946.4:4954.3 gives 51.74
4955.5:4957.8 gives 51.64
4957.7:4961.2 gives 51.53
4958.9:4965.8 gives 50.06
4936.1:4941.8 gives 51.87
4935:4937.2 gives 51.57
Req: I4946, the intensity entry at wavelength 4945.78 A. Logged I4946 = 50.24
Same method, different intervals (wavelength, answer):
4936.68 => 51.57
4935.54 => 51.45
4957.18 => 51.64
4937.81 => 51.44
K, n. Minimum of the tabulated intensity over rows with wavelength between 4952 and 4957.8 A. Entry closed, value 46.42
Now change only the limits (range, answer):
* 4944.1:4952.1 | 48.45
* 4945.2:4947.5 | 50.24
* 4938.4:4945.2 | 50.01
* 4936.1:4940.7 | 51.44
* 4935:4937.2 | 51.45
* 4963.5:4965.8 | 48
